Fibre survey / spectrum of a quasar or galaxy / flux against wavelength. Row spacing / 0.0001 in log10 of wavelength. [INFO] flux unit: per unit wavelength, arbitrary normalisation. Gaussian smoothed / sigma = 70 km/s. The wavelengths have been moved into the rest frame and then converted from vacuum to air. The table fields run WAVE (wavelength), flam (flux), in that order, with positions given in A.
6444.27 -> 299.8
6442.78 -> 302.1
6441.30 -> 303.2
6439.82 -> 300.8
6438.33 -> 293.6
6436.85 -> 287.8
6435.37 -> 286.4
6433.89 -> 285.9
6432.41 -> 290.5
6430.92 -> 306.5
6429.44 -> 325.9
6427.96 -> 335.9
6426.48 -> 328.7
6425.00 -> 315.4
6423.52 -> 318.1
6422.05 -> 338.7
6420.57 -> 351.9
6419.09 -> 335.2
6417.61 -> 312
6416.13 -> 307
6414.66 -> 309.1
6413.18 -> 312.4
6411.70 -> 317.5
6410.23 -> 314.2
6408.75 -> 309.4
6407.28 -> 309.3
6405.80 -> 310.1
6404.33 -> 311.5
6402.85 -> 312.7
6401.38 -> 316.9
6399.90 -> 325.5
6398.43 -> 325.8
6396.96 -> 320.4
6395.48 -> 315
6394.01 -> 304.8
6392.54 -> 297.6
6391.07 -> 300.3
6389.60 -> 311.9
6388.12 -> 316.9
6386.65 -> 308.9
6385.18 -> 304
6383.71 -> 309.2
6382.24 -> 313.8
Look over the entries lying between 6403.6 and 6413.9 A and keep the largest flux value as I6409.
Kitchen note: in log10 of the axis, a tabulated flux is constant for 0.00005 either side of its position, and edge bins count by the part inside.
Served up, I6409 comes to 317.5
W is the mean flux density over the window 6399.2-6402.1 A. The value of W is 320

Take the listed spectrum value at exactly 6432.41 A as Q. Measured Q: 290.5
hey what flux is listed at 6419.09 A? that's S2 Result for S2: 335.2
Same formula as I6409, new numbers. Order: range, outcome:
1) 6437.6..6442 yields 303.2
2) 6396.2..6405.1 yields 325.8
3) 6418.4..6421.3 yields 351.9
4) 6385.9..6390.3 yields 316.9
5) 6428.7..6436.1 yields 325.9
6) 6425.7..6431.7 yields 335.9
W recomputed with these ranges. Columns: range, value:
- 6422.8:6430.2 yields 325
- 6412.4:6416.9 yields 309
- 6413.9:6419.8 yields 316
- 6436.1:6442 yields 296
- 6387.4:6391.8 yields 309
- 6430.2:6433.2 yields 297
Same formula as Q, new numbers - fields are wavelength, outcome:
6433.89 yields 285.9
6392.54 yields 297.6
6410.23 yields 314.2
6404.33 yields 311.5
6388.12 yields 316.9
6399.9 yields 325.5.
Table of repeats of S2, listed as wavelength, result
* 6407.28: 309.3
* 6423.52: 318.1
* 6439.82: 300.8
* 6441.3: 303.2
